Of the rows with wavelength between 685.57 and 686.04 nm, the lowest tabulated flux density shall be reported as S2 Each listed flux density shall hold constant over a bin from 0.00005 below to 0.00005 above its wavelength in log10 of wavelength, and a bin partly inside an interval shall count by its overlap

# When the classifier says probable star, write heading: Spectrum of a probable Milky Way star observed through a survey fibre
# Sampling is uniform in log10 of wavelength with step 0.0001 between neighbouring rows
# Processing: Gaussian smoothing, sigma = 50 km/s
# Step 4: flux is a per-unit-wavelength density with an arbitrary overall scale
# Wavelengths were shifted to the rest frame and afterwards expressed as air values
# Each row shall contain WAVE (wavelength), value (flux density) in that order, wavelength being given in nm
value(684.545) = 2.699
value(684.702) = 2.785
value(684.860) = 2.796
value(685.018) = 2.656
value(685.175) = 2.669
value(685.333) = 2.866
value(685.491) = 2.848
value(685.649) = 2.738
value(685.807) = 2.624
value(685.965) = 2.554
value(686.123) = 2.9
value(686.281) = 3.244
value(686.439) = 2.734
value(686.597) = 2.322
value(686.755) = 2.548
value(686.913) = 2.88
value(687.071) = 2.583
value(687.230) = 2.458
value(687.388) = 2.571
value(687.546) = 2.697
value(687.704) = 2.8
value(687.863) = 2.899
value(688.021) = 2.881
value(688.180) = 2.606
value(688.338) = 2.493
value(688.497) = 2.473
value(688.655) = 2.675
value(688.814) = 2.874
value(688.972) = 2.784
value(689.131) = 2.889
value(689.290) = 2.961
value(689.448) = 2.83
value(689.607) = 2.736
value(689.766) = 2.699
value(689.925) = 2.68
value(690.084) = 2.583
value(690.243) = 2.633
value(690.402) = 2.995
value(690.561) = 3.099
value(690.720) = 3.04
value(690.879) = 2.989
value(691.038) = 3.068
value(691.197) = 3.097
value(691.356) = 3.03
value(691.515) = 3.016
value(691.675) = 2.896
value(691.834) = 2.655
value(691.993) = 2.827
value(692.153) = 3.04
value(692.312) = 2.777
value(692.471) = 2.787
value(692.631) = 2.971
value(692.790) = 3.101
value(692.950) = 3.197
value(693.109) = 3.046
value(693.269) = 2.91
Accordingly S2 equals 2.554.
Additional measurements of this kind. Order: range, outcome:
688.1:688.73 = 2.473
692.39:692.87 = 2.787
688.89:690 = 2.68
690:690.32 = 2.583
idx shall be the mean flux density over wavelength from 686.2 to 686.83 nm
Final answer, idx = 2.71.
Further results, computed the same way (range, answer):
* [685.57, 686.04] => 2.64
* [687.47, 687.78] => 2.75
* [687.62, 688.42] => 2.73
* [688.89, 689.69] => 2.84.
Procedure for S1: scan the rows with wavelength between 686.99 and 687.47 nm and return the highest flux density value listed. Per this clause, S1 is 2.583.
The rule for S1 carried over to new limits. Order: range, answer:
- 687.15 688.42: 2.899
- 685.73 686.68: 3.244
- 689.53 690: 2.736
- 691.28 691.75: 3.03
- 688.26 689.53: 2.961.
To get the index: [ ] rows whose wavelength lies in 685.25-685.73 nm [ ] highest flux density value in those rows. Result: 2.866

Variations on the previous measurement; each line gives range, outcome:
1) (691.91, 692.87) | 3.101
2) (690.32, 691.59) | 3.099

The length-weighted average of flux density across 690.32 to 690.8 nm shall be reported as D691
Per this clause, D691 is 3.04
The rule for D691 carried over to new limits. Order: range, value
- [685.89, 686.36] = 2.9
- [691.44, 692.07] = 2.85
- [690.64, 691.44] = 3.05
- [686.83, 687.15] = 2.73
